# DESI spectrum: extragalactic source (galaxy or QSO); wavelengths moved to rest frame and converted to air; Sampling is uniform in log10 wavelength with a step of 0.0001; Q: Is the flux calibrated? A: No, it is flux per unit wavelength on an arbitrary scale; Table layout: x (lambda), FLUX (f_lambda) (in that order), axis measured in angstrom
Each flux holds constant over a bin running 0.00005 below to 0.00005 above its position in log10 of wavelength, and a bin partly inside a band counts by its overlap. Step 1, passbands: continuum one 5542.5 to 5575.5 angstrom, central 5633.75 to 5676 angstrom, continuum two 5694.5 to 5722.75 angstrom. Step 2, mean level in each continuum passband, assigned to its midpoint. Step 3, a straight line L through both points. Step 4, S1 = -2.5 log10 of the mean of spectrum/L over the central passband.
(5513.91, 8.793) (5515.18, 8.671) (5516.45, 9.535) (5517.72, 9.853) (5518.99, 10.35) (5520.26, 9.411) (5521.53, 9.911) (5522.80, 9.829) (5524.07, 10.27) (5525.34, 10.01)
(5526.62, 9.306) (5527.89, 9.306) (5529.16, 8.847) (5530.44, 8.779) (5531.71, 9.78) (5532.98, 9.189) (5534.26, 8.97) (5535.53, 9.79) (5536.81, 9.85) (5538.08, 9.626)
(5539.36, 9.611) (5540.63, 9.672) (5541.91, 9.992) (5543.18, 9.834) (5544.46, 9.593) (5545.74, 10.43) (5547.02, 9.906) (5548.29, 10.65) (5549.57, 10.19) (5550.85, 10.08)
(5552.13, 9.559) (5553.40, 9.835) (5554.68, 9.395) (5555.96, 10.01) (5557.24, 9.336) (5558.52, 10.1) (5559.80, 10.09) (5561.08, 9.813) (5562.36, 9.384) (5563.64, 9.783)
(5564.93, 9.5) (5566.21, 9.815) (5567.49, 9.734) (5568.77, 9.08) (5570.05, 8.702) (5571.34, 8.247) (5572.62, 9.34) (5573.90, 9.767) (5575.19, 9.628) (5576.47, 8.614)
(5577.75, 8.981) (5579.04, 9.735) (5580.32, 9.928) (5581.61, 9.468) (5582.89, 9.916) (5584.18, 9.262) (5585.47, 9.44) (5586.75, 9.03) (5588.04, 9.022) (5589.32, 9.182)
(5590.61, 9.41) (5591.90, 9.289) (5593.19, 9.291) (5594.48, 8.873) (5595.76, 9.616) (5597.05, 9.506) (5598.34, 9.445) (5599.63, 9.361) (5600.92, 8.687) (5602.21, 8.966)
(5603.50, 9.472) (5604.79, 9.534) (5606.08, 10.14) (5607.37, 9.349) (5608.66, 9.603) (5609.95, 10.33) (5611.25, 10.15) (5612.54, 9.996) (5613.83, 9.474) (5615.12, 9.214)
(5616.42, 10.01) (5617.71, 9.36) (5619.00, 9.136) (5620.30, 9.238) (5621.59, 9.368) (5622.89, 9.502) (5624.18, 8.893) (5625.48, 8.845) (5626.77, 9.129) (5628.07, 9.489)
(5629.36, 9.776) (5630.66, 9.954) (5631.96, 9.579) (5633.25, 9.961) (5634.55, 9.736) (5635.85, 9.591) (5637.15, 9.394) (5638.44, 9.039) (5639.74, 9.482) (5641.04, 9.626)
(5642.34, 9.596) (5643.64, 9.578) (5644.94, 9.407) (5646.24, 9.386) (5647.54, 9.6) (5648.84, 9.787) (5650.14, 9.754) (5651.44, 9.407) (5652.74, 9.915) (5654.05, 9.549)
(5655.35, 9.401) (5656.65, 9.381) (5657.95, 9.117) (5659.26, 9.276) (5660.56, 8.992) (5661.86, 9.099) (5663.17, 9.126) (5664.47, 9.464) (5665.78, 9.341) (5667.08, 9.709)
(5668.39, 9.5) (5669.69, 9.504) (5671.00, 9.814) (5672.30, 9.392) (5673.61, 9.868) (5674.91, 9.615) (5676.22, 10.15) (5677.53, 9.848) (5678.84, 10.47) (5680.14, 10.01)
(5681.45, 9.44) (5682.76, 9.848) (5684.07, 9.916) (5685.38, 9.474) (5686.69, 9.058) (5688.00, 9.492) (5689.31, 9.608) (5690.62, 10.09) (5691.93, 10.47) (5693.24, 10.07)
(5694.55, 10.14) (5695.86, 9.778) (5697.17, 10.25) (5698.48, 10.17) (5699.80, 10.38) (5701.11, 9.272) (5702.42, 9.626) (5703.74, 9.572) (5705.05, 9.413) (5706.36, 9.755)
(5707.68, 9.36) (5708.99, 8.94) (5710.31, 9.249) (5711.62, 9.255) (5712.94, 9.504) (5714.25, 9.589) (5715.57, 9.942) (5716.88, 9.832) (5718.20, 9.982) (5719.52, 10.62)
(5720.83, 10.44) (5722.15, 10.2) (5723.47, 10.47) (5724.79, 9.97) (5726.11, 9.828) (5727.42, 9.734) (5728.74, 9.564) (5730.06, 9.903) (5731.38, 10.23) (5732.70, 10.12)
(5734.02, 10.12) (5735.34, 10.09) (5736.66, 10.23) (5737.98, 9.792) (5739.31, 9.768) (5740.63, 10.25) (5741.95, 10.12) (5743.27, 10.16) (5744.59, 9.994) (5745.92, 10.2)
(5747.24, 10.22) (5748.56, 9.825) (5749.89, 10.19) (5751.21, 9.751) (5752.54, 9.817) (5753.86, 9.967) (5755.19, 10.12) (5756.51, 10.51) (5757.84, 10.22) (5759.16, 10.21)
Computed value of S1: 0.03 mag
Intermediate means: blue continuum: 9.68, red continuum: 9.78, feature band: 9.49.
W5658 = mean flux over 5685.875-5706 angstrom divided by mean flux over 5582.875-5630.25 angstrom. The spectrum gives 1.0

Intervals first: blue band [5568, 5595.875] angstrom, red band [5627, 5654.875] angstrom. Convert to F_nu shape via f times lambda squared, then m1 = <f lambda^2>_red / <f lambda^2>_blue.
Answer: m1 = 1.1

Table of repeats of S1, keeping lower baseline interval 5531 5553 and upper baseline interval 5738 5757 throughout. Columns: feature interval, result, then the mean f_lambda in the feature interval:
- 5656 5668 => 0.08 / 9.28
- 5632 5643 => 0.04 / 9.56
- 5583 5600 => 0.06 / 9.3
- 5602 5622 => 0.03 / 9.6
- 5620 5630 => 0.07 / 9.29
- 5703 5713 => 0.07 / 9.37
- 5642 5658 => 0.04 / 9.54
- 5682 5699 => 0.01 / 9.87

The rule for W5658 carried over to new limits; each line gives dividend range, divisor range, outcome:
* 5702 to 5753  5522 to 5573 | 1.03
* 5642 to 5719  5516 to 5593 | 1.01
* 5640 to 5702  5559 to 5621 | 1.02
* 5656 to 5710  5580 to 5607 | 1.03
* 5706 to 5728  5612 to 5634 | 1.04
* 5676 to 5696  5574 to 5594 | 1.05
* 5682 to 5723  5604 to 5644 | 1.02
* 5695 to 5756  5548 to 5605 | 1.05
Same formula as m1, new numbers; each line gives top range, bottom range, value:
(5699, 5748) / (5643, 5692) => 1.05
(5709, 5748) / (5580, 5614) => 1.10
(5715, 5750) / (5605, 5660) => 1.09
